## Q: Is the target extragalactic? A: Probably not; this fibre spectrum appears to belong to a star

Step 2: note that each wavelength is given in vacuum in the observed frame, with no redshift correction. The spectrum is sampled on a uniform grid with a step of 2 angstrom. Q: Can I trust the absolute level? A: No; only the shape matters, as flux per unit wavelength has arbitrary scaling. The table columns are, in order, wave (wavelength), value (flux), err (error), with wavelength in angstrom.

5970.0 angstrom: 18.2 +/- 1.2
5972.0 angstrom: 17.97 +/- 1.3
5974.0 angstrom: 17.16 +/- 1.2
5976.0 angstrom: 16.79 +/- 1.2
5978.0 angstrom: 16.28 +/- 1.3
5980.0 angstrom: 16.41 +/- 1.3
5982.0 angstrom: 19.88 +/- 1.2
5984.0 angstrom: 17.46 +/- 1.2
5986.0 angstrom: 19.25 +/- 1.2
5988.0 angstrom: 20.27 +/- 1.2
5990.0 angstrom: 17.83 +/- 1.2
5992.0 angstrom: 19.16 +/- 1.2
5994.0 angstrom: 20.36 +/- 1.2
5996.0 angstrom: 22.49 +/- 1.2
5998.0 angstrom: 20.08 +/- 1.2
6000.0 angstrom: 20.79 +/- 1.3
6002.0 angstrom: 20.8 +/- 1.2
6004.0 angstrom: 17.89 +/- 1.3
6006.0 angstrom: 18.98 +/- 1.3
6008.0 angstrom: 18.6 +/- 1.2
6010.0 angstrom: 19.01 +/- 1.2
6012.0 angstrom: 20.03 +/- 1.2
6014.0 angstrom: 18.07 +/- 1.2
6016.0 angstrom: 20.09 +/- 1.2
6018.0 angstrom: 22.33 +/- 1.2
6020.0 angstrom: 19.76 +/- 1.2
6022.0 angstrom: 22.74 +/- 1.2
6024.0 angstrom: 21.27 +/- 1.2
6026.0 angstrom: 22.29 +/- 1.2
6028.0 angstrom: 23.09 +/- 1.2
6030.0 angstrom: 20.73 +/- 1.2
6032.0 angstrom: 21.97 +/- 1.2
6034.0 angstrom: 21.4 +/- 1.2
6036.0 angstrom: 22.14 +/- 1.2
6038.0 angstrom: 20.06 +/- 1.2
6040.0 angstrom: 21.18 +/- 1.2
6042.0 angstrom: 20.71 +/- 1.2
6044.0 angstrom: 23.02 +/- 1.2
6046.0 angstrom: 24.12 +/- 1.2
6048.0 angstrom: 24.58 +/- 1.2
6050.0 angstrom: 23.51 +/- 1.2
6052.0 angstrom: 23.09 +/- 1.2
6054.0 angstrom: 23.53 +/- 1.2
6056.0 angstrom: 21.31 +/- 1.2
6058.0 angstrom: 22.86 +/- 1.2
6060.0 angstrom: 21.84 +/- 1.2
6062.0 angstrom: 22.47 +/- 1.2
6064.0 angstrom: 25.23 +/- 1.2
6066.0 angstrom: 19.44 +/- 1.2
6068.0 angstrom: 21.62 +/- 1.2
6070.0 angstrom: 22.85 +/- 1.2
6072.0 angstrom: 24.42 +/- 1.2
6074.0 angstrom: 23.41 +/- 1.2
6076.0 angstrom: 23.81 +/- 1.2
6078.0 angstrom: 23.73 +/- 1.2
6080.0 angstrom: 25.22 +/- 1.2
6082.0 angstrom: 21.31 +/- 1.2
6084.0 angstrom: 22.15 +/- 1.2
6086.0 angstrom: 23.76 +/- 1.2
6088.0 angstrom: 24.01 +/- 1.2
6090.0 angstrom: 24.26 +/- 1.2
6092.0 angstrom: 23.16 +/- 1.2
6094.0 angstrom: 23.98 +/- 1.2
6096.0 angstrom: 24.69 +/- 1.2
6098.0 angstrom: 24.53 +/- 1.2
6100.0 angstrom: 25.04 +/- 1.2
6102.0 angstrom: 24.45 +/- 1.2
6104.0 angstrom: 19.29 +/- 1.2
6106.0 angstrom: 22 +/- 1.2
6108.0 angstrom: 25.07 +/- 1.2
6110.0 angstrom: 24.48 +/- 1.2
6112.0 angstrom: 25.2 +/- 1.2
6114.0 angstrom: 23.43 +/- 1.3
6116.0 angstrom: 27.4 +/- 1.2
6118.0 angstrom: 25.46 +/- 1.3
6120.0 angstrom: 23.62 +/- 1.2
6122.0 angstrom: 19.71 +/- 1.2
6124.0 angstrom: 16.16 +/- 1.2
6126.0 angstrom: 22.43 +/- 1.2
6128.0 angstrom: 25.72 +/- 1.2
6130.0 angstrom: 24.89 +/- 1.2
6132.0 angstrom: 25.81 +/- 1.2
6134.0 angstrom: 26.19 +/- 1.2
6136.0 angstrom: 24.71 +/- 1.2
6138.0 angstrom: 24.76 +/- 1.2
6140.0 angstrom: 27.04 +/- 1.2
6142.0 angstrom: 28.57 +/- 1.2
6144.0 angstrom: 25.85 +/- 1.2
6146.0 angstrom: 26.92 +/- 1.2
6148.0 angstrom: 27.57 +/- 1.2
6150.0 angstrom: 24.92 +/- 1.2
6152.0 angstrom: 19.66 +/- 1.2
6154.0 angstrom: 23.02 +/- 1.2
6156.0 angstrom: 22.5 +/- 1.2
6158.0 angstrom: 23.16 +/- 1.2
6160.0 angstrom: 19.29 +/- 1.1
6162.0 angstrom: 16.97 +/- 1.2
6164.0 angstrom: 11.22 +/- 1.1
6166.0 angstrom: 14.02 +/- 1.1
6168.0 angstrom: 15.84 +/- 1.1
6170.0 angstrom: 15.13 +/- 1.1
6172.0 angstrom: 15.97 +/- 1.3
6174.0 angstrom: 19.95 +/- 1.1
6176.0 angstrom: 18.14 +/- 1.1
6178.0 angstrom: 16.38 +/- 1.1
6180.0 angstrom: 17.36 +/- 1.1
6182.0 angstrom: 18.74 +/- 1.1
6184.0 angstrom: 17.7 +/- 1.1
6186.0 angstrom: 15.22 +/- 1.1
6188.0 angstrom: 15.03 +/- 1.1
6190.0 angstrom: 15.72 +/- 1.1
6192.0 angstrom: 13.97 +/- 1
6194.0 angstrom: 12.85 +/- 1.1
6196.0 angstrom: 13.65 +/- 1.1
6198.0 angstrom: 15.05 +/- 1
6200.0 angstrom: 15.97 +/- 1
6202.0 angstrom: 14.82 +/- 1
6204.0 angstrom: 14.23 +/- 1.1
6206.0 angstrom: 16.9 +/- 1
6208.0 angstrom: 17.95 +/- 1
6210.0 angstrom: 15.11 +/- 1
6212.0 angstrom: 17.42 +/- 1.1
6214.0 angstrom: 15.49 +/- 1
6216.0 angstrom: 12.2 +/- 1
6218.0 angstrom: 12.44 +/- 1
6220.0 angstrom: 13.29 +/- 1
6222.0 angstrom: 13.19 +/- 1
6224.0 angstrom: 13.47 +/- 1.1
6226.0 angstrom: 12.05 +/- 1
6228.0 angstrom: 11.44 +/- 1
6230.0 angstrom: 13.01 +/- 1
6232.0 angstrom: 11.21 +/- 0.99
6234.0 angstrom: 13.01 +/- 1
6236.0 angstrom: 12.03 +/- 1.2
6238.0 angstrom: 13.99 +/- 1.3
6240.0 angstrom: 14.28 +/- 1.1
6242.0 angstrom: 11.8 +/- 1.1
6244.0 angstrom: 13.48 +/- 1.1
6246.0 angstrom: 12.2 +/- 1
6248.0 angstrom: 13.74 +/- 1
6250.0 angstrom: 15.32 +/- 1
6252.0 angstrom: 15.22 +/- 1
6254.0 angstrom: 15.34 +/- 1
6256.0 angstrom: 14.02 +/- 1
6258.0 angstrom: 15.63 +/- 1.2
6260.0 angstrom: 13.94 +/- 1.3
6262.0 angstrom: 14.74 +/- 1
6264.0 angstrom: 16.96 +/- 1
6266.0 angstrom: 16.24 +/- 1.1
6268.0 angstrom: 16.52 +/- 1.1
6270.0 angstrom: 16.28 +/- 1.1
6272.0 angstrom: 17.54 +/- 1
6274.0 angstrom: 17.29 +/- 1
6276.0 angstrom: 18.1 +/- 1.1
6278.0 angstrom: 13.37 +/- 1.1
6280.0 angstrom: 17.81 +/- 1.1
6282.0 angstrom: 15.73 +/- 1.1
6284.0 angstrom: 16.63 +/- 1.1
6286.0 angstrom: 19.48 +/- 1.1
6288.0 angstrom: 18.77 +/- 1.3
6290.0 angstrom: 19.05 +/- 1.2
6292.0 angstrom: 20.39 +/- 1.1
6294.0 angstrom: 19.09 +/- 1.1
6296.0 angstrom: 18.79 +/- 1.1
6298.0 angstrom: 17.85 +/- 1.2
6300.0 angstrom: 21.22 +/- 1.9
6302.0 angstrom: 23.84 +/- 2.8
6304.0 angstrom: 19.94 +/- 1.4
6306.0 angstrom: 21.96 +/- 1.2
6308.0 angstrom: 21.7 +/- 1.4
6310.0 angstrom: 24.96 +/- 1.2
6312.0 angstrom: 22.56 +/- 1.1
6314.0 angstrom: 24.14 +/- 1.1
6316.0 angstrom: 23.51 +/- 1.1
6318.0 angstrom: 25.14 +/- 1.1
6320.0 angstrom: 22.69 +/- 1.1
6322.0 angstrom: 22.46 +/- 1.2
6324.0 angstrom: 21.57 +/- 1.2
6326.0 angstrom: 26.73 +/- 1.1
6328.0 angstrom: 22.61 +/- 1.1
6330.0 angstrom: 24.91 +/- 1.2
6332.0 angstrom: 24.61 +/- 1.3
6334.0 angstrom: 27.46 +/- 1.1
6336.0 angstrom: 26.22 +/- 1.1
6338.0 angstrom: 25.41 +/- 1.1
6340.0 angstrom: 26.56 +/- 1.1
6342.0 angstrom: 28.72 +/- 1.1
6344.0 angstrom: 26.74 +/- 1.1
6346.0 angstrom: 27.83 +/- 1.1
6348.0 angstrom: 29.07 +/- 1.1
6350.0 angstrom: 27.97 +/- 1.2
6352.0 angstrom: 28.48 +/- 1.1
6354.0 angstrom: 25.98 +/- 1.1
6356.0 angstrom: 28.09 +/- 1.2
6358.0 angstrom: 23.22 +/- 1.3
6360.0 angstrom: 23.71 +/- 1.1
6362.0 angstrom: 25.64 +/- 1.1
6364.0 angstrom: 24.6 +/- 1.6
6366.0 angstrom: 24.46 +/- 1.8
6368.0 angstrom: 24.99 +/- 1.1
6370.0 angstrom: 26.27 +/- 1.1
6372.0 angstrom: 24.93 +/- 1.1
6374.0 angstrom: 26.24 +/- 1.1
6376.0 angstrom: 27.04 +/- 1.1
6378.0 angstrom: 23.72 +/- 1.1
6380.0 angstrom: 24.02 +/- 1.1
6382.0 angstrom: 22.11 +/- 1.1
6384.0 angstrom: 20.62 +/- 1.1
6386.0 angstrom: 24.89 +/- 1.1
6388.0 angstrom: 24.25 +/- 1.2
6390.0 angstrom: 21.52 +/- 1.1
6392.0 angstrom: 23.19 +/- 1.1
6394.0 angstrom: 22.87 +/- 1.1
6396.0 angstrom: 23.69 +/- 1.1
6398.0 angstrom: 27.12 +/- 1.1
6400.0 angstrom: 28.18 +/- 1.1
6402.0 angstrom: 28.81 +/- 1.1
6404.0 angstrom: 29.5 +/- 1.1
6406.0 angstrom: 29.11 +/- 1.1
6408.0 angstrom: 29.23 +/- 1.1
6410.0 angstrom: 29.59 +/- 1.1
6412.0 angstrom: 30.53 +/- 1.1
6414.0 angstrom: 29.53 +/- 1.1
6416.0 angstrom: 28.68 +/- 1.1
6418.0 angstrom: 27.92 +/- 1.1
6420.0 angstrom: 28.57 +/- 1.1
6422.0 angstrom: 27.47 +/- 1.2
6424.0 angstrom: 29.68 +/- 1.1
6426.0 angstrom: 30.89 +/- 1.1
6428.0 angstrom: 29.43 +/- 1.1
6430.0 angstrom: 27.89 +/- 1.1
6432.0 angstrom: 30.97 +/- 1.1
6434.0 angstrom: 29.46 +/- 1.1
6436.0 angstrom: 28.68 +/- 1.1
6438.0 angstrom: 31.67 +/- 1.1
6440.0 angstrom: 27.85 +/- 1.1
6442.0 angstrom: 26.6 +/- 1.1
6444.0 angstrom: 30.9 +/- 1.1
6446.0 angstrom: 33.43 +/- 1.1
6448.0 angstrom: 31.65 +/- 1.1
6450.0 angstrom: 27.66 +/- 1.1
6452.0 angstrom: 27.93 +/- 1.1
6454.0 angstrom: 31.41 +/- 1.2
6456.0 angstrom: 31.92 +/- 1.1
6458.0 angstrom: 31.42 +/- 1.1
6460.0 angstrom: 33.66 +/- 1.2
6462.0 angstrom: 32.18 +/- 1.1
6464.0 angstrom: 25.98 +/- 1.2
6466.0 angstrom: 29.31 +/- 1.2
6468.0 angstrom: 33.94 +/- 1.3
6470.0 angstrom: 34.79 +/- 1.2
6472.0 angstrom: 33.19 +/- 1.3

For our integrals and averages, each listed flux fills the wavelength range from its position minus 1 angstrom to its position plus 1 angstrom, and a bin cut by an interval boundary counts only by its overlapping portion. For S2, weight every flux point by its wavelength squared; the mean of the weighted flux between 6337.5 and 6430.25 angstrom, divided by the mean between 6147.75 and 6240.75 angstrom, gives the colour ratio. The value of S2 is 1.8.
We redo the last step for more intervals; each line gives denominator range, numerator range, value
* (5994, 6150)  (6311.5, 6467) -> 1.31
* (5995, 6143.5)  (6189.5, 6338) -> 0.82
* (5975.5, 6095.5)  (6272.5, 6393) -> 1.19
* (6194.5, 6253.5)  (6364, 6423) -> 1.98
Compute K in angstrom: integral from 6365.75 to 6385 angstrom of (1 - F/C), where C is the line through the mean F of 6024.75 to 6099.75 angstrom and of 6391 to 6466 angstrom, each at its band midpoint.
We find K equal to 2.5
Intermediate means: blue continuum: 22.9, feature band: 24.4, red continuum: 29.1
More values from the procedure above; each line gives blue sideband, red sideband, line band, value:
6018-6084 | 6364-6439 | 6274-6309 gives 9.0 angstrom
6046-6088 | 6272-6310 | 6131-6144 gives -2.6 angstrom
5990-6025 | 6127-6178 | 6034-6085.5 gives -4.9 angstrom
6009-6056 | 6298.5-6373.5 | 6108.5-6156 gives -3.6 angstrom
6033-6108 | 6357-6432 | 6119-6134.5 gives 0.4 angstrom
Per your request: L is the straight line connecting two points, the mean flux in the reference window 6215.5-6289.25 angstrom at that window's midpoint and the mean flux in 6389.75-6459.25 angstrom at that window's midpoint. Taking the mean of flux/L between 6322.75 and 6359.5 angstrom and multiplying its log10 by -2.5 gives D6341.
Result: -0.19 mag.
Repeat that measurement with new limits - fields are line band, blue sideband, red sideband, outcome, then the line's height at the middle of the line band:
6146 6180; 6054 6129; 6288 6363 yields 0.22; 23.5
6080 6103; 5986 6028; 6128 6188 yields -0.16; 20.6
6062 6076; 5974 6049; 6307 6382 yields -0.09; 21.1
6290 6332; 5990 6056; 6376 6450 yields 0.16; 25.9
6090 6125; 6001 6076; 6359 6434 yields -0.04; 22.6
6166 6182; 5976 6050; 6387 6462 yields 0.37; 23.7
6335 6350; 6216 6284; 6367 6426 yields -0.23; 22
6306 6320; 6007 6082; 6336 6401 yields 0.06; 24.8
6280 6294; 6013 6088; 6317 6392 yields 0.31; 24.5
